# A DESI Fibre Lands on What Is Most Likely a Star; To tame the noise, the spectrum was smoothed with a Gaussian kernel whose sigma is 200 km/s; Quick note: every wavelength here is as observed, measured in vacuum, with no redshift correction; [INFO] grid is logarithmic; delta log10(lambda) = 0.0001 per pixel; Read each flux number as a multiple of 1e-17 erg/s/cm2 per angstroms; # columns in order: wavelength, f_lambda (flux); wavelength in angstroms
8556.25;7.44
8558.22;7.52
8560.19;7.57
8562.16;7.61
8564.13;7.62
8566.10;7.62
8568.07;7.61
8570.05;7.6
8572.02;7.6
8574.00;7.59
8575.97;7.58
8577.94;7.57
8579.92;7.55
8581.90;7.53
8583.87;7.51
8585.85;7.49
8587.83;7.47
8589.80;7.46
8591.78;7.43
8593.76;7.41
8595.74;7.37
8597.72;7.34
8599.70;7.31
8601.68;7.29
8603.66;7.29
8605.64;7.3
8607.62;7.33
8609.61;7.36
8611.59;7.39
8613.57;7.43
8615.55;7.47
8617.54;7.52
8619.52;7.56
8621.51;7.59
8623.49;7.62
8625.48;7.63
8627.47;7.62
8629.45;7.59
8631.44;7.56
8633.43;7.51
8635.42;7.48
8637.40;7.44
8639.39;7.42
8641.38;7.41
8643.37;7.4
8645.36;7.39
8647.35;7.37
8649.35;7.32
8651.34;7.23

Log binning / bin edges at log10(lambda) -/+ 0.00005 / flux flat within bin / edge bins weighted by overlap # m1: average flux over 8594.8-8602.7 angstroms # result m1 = 7.33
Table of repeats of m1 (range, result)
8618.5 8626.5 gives 7.6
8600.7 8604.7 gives 7.29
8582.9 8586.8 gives 7.49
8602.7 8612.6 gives 7.34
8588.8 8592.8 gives 7.45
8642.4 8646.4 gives 7.4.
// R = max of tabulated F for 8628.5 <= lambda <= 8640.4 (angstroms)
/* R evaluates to 7.59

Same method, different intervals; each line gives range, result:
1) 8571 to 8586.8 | 7.6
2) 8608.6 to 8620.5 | 7.56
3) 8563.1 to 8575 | 7.62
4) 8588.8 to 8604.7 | 7.46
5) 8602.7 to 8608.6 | 7.33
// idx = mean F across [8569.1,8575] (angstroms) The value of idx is 7.6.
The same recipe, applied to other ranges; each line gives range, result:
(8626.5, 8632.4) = 7.6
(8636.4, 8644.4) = 7.42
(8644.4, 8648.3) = 7.38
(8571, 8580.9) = 7.58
